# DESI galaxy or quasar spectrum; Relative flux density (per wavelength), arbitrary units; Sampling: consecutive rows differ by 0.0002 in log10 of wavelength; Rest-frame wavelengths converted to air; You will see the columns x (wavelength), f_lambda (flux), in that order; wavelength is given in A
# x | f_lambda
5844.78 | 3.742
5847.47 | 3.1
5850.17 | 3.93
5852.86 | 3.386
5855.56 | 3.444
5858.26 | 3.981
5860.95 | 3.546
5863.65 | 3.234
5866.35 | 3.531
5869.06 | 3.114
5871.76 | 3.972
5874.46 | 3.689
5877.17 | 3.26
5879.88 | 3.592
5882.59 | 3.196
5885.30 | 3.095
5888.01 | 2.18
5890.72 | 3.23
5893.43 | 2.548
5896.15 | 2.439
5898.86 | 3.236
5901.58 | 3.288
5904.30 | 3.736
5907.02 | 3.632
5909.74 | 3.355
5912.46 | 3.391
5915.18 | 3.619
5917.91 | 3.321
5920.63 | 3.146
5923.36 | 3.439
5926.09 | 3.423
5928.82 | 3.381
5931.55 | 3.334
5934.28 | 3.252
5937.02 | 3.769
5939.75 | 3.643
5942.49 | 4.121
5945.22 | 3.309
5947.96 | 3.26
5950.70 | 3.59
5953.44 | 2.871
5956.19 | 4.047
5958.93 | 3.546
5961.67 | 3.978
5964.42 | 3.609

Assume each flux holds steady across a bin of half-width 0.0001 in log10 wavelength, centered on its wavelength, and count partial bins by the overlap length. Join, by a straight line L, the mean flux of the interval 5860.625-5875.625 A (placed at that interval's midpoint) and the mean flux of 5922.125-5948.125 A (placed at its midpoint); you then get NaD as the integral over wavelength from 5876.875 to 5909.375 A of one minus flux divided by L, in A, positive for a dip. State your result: 3.6 A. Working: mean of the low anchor 3.51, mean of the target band 3.12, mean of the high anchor 3.5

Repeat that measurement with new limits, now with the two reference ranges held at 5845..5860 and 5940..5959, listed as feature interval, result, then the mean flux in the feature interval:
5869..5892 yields 1.95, 3.27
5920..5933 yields 0.71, 3.35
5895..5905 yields 1.15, 3.15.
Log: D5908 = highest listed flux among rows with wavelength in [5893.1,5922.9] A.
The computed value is 3.736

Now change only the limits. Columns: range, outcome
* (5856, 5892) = 3.981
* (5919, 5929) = 3.439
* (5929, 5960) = 4.121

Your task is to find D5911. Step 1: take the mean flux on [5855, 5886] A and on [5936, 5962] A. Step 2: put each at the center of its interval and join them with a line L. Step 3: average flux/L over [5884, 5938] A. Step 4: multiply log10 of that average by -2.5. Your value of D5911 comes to 0.10 mag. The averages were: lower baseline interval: 3.48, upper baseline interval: 3.6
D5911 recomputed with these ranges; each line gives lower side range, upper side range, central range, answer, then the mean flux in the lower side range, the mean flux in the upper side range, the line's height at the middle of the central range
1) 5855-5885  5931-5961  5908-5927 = 0.041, 3.49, 3.54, 3.52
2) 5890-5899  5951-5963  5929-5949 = -0.048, 2.79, 3.61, 3.37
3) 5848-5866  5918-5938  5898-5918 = -0.009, 3.56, 3.38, 3.43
